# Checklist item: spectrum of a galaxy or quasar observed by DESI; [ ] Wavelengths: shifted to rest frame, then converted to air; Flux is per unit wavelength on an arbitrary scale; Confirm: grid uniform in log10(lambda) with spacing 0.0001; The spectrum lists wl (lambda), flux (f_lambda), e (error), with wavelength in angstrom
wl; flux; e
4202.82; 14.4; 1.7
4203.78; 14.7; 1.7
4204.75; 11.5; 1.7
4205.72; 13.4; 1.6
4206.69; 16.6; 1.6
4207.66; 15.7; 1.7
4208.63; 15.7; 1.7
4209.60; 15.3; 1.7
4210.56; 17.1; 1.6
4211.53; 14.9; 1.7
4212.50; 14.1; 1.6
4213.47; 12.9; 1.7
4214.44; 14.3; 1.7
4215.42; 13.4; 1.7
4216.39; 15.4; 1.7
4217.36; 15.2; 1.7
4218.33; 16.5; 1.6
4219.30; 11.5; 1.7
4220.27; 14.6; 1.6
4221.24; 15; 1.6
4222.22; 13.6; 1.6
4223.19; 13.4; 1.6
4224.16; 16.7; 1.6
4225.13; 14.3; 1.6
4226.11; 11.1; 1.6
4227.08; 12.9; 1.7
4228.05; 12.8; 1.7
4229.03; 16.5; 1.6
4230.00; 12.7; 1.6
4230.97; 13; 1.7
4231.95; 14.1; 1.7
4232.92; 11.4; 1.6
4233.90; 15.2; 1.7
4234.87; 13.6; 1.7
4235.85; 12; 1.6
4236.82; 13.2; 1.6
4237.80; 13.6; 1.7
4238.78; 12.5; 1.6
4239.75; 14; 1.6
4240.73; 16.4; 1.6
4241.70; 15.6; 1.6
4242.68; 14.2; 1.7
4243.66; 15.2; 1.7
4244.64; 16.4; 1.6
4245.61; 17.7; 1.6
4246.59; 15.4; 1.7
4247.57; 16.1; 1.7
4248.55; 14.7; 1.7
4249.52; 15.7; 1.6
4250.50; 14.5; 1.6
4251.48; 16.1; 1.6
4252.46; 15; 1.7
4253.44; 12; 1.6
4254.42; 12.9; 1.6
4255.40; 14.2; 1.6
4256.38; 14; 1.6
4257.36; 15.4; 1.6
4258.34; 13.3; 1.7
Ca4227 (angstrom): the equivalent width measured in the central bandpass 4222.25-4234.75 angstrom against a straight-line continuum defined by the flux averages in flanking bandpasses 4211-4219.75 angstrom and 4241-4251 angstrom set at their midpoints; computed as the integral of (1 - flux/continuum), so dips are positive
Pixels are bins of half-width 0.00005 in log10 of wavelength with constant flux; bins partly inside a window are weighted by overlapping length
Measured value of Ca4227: 1.0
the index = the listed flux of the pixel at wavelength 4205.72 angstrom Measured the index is 13.4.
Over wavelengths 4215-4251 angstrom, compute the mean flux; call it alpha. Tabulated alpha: 14.3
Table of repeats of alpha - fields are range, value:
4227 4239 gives 13.4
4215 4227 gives 14.2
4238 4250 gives 15.3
